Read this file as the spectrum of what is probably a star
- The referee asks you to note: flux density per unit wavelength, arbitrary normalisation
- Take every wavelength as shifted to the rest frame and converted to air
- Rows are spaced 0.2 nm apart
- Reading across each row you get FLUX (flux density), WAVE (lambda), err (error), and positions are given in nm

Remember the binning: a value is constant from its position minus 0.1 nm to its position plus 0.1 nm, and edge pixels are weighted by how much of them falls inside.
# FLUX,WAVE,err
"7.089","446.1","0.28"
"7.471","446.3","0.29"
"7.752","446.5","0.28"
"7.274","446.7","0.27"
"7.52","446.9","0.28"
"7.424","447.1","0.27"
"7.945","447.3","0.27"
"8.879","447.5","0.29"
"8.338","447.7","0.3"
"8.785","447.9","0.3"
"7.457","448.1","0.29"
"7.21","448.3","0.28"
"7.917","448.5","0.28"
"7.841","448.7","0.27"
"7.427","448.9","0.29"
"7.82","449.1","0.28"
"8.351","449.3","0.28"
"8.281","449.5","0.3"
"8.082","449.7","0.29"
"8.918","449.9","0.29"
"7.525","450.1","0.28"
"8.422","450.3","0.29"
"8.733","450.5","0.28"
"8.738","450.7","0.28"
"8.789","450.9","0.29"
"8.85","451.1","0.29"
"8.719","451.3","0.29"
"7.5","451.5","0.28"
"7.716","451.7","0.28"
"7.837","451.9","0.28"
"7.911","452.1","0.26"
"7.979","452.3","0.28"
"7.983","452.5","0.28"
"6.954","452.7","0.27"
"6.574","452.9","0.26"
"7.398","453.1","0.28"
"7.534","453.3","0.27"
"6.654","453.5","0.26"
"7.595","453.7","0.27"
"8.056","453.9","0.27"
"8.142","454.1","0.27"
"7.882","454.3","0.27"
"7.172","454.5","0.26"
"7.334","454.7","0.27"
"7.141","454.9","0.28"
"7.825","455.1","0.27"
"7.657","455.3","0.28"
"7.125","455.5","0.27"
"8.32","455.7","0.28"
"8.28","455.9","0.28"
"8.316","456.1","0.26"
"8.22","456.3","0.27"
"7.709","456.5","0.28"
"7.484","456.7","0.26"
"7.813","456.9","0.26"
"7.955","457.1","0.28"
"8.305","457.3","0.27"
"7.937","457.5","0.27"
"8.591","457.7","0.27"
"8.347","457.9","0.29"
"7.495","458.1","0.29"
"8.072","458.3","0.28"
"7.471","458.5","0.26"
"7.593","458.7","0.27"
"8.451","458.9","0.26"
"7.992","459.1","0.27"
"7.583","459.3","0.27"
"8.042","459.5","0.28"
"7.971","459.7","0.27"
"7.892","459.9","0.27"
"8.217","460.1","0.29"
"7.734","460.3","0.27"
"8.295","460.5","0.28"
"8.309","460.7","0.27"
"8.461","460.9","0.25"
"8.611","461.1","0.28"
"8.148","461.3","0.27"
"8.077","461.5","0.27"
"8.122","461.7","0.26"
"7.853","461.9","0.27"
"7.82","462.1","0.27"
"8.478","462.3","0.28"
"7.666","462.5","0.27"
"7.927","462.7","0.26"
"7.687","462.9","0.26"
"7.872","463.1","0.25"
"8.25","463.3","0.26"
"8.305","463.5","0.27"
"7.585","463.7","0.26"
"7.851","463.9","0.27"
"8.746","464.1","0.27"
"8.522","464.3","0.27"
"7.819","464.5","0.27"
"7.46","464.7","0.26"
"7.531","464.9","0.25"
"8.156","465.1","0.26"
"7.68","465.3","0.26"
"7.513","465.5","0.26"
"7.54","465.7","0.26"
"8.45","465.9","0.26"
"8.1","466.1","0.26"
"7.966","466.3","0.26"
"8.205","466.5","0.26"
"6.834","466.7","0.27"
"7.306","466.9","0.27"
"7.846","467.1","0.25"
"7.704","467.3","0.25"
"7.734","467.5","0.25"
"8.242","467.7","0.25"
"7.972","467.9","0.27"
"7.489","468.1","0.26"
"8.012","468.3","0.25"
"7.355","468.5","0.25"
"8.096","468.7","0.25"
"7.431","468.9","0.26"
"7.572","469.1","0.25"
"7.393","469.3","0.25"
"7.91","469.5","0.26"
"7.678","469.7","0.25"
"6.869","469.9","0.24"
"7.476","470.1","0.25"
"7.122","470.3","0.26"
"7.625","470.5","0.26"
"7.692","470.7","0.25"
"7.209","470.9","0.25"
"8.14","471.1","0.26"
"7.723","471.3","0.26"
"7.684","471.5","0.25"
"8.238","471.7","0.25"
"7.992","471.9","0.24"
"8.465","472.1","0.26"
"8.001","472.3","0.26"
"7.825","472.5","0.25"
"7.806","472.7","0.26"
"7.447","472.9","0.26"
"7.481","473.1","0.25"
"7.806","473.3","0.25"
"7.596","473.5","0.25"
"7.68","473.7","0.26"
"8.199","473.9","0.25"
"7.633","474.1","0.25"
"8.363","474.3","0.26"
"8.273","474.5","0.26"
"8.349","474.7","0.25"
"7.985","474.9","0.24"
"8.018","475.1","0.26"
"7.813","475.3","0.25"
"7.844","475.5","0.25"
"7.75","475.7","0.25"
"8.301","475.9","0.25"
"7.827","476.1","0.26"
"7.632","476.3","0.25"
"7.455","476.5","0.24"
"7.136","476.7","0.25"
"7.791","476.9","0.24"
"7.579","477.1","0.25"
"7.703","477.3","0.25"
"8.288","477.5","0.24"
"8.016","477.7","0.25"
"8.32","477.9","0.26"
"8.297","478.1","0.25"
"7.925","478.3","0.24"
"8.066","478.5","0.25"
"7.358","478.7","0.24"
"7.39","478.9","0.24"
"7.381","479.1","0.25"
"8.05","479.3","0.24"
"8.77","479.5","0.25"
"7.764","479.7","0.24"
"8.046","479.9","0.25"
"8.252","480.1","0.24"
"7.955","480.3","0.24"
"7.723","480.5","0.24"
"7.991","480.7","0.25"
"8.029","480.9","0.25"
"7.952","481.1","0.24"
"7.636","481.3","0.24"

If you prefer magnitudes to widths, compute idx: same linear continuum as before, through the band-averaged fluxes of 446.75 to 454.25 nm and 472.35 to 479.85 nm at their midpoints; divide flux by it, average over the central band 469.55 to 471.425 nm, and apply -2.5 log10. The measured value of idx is 0.051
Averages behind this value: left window 7.94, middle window 7.52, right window 7.86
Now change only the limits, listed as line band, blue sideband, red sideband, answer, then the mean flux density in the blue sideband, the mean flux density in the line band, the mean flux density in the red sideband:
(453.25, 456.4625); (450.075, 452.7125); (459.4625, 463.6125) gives 0.06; 8.17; 7.71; 8.08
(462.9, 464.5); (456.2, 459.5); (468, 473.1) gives -0.04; 7.94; 8.11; 7.69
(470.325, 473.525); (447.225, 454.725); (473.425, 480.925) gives 0.02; 7.93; 7.78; 7.91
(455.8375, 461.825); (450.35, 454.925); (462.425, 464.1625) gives -0.02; 7.81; 8.05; 7.98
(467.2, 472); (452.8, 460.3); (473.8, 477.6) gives 0.02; 7.79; 7.68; 7.89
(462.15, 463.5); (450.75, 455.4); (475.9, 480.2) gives -0.03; 7.72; 8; 7.87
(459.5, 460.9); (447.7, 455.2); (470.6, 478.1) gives -0.03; 7.87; 8.1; 7.87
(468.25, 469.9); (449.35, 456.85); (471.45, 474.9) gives 0.04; 7.88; 7.62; 7.94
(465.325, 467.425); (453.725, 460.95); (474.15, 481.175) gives 0.02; 7.91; 7.74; 7.92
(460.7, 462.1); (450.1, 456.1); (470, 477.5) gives -0.05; 7.82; 8.19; 7.81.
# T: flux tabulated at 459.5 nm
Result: 8.042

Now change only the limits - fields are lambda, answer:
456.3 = 8.22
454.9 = 7.141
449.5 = 8.281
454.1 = 8.142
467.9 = 7.972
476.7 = 7.136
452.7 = 6.954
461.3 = 8.148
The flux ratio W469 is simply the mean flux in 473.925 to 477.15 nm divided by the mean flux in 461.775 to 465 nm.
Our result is 0.99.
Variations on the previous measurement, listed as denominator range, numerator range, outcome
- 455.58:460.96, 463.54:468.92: 0.98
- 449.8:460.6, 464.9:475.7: 0.98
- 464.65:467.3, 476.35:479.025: 1.01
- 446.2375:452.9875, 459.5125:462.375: 1.02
